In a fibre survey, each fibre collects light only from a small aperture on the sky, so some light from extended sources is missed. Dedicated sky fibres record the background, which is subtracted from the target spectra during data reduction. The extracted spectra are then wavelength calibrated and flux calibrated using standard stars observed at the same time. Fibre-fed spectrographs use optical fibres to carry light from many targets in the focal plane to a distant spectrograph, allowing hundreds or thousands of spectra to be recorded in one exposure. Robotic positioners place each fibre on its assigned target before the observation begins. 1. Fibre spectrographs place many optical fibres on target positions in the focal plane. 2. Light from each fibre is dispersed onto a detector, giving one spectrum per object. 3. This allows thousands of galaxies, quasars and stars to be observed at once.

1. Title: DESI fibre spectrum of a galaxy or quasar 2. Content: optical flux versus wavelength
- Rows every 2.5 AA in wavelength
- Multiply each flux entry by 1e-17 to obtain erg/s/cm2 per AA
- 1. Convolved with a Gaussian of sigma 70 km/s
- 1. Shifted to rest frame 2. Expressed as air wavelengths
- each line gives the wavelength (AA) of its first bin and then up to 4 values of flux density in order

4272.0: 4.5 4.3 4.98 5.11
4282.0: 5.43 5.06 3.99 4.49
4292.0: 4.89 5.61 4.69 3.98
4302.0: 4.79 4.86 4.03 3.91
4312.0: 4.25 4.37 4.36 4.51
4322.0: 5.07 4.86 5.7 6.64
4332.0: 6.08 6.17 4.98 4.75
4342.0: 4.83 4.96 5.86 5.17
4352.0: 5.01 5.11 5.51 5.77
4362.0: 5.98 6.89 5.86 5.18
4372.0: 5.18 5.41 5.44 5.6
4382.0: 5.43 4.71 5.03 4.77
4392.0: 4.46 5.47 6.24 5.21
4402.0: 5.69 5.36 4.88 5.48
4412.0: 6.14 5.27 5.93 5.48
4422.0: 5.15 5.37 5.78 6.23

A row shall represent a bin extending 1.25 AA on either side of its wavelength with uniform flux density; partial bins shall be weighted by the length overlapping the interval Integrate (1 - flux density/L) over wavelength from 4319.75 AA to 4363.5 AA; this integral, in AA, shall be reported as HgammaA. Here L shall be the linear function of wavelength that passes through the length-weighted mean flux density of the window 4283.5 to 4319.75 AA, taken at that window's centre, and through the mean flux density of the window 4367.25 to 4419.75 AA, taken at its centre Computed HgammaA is -4.9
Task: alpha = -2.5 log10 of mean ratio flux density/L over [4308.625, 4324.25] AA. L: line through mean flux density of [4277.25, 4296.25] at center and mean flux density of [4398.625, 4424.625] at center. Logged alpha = 0.14 mag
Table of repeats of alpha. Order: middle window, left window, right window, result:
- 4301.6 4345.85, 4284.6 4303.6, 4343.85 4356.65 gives 0.01 mag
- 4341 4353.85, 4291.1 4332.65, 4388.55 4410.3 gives -0.03 mag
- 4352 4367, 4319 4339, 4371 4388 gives -0.08 mag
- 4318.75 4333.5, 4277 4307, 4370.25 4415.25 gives -0.11 mag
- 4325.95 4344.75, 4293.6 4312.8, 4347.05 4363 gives -0.09 mag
